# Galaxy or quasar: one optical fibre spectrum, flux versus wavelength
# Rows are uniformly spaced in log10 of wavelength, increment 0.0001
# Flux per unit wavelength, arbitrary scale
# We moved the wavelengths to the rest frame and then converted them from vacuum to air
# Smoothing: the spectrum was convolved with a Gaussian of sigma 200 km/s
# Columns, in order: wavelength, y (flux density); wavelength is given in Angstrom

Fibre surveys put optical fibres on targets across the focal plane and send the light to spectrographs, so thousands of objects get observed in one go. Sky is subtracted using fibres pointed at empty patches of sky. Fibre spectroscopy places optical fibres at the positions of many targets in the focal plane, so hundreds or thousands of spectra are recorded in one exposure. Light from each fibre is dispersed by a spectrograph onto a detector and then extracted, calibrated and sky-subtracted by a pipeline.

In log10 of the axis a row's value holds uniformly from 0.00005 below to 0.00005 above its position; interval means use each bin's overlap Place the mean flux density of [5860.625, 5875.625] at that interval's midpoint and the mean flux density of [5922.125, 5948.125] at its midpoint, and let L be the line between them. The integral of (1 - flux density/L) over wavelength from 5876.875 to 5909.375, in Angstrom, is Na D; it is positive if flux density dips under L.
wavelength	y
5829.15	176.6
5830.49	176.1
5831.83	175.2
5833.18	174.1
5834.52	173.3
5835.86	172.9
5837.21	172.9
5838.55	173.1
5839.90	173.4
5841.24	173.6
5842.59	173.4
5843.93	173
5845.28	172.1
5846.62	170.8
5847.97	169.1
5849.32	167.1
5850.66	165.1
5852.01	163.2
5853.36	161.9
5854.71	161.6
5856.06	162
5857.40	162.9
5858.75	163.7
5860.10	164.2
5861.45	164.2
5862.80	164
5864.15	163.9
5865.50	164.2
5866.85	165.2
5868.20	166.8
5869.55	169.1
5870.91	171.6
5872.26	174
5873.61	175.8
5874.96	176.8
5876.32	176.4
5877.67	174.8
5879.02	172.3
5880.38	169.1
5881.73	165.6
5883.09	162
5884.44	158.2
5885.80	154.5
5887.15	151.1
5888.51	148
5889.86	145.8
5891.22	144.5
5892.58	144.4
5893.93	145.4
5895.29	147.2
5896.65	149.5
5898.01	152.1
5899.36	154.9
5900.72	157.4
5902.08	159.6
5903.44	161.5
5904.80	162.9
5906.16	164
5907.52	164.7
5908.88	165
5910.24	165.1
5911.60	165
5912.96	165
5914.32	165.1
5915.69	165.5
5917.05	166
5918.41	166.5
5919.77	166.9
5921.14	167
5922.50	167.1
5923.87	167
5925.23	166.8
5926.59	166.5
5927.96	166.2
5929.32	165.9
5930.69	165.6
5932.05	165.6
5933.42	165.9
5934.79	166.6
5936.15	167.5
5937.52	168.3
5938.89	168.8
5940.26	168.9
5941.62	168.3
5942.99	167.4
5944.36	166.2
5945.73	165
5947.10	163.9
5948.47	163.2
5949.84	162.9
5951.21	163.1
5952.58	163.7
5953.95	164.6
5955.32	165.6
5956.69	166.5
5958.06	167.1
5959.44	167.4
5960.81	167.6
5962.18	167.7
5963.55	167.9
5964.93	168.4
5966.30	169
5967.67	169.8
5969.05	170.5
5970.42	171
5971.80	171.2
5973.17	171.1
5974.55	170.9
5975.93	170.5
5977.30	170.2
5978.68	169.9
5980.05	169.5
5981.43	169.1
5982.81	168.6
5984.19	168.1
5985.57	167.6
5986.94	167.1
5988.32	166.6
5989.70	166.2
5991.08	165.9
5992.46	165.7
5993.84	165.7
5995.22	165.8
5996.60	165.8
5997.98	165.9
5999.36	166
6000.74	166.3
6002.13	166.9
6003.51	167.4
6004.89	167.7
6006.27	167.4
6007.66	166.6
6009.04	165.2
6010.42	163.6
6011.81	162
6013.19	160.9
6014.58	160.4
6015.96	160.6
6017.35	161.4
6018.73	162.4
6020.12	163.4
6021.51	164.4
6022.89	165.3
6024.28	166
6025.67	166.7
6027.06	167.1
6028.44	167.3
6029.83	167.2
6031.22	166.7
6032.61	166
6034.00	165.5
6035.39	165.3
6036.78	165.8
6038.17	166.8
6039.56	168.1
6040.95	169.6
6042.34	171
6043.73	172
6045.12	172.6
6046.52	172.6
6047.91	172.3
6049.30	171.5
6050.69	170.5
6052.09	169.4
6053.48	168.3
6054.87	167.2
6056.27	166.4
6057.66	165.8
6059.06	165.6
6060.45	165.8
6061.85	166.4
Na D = 2.05 Angstrom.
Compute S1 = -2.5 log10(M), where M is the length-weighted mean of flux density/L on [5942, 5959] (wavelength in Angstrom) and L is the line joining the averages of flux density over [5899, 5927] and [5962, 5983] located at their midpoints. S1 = 0.02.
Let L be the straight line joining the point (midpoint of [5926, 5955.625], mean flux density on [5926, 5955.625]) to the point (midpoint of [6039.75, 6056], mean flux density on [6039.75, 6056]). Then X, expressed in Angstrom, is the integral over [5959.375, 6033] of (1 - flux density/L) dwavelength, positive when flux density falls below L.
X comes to 0.6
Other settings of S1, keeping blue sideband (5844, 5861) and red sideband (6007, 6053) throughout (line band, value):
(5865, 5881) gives -0.04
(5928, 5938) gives 0.00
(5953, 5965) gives 0.00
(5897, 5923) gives 0.02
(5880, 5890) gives 0.06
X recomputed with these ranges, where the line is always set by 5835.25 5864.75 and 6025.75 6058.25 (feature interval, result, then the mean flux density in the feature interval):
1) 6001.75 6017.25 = 0.4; 164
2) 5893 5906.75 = 1.0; 155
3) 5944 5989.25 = 0.1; 168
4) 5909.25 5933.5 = 0.3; 166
